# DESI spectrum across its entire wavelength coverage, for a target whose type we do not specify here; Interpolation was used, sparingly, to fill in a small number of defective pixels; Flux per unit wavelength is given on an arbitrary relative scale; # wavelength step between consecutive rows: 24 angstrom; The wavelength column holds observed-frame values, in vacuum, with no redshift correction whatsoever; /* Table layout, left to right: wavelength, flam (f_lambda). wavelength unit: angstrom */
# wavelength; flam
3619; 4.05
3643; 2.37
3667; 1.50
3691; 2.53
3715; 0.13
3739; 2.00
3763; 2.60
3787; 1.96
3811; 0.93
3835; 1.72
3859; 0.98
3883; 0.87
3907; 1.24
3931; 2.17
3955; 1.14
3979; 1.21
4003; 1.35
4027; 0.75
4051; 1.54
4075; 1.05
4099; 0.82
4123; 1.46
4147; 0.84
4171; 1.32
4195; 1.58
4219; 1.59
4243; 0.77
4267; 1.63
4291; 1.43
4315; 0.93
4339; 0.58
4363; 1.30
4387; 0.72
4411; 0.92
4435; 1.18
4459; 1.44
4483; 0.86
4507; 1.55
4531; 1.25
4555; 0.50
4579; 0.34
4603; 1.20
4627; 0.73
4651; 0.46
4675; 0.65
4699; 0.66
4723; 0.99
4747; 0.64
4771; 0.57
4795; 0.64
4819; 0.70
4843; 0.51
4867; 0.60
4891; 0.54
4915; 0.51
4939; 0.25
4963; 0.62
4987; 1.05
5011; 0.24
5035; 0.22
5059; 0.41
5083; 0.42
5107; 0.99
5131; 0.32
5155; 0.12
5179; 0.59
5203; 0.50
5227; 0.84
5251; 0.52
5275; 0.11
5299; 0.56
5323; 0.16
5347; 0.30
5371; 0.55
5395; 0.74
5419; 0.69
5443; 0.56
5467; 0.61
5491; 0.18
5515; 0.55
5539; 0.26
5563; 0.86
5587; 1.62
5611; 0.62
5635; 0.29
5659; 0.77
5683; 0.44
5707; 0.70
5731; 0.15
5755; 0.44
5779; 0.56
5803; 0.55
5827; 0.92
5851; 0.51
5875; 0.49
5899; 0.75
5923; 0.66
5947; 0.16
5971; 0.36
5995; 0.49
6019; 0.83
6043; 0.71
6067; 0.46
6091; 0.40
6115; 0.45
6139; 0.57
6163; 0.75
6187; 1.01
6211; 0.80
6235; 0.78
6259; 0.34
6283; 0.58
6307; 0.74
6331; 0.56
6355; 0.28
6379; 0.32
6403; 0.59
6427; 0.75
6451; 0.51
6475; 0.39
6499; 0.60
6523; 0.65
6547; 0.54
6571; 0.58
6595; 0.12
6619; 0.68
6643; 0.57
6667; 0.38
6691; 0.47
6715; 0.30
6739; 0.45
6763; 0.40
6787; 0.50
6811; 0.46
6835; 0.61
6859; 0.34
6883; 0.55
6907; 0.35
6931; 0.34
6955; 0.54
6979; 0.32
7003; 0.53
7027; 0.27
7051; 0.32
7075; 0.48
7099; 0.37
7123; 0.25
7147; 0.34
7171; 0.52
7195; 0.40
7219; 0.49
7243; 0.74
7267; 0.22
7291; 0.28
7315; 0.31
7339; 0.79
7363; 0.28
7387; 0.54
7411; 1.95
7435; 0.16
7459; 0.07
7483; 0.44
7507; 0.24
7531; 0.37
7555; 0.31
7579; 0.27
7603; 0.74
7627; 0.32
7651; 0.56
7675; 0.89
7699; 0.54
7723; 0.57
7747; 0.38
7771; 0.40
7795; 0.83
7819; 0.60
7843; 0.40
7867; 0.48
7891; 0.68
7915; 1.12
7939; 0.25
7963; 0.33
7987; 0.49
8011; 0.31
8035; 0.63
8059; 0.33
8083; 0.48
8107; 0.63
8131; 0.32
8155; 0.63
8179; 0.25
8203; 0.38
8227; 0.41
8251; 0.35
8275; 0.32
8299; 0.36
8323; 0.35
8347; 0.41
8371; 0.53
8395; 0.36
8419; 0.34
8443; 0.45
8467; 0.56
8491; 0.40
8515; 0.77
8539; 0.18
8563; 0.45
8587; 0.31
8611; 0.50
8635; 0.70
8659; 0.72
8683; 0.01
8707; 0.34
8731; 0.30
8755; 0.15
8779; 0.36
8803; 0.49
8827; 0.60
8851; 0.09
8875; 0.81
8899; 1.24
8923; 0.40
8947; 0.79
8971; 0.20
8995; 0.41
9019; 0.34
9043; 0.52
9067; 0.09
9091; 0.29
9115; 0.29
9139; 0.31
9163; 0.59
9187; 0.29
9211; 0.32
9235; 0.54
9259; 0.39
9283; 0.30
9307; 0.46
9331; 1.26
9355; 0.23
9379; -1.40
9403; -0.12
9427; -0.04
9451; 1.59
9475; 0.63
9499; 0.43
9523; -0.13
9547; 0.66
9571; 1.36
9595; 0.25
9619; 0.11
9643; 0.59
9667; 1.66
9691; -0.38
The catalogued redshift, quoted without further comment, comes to 0.99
